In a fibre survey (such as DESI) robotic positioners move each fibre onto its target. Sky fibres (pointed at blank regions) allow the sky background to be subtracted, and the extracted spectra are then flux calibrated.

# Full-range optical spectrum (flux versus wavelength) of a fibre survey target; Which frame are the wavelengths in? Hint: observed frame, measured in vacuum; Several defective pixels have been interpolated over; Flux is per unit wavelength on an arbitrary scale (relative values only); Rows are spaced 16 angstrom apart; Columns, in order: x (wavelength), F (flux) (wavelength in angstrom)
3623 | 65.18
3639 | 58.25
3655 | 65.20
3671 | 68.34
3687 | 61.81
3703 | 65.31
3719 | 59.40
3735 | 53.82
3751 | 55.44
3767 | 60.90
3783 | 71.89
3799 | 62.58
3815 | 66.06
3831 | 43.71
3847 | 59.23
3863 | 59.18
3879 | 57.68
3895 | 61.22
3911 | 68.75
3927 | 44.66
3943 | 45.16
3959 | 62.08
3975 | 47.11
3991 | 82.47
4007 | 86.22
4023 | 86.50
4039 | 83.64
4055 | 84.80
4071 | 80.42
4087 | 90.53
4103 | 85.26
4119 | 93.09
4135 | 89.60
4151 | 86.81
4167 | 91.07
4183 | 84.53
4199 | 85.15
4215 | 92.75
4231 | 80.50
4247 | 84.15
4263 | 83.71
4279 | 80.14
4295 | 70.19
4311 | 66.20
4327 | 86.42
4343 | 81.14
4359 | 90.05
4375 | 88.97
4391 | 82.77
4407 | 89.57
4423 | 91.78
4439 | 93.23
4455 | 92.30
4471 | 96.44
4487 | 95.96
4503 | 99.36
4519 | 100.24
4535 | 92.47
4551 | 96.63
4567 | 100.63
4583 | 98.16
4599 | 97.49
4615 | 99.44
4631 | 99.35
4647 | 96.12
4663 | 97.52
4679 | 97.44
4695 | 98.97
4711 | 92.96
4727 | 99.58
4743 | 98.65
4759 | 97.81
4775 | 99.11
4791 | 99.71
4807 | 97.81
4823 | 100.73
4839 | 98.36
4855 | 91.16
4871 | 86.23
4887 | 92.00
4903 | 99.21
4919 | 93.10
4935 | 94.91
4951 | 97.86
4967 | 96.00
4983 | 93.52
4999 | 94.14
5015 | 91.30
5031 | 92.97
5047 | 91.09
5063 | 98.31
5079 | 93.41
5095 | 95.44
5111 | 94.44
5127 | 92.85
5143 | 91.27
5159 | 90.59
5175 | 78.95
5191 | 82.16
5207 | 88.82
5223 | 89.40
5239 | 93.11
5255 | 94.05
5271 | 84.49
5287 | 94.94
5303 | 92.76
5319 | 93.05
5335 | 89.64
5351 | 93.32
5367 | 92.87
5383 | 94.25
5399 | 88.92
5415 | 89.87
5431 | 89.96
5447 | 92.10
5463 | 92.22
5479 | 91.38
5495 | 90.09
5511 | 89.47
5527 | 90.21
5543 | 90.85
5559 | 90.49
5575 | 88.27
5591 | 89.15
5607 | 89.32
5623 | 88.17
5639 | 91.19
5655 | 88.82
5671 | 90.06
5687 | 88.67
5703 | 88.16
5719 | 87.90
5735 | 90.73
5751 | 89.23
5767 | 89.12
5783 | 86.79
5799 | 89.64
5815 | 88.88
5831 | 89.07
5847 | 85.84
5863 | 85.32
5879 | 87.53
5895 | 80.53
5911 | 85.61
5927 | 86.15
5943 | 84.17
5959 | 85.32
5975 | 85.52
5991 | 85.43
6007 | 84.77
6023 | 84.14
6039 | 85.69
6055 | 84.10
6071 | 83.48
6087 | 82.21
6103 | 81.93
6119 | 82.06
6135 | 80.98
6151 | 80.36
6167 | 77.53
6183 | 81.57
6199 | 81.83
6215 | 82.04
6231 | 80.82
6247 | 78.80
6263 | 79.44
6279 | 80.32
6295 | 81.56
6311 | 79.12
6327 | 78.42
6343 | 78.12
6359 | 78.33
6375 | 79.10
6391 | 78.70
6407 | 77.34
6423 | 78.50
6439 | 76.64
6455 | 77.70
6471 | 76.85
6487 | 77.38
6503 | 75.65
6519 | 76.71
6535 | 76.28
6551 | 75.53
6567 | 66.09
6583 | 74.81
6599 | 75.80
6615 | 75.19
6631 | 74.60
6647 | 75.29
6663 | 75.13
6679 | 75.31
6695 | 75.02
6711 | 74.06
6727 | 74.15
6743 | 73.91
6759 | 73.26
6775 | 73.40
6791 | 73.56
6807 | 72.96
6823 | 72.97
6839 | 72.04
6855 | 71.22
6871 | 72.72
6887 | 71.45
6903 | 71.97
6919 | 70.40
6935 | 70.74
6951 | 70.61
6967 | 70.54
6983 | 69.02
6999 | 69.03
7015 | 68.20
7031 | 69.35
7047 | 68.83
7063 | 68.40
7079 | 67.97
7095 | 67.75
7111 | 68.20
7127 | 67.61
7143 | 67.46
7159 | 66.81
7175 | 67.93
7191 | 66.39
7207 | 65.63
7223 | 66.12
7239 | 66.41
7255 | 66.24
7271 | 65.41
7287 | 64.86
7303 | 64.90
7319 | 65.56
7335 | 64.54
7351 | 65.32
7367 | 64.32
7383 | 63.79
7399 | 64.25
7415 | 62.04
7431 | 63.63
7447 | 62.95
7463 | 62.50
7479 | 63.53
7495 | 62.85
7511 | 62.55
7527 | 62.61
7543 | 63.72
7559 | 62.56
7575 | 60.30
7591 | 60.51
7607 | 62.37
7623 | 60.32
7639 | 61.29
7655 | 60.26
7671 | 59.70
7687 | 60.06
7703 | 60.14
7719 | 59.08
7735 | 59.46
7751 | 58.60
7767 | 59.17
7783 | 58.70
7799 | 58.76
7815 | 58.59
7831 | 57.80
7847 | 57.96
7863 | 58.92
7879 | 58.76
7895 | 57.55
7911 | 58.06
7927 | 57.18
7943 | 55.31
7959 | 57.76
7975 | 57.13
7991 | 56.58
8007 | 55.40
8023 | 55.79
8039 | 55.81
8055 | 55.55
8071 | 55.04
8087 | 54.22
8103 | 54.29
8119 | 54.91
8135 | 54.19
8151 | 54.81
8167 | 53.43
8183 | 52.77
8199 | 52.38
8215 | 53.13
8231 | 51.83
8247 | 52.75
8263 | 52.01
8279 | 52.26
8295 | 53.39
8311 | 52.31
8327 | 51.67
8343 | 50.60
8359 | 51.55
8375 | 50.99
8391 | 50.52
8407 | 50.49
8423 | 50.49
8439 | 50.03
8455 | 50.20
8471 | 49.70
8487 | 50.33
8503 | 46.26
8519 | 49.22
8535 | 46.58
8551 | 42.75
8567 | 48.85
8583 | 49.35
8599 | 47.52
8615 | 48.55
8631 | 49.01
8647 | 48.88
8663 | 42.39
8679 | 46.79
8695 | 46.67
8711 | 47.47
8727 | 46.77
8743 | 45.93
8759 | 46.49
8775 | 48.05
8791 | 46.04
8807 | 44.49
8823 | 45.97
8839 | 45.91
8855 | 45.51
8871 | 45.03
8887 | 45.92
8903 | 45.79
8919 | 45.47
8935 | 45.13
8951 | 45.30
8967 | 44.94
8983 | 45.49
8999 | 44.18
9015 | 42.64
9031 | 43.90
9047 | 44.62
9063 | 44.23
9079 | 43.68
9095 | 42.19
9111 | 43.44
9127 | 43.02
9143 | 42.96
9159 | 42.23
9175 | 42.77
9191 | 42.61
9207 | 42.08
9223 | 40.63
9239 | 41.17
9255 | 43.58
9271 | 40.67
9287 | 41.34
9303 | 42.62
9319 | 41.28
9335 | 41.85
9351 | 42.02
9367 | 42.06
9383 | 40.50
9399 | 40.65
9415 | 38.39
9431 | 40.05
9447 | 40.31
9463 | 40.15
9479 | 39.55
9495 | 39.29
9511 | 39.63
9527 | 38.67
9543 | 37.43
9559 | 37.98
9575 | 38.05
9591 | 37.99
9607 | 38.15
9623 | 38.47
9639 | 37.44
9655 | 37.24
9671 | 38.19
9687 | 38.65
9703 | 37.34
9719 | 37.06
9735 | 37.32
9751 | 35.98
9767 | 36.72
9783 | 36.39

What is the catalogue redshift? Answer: 0.00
